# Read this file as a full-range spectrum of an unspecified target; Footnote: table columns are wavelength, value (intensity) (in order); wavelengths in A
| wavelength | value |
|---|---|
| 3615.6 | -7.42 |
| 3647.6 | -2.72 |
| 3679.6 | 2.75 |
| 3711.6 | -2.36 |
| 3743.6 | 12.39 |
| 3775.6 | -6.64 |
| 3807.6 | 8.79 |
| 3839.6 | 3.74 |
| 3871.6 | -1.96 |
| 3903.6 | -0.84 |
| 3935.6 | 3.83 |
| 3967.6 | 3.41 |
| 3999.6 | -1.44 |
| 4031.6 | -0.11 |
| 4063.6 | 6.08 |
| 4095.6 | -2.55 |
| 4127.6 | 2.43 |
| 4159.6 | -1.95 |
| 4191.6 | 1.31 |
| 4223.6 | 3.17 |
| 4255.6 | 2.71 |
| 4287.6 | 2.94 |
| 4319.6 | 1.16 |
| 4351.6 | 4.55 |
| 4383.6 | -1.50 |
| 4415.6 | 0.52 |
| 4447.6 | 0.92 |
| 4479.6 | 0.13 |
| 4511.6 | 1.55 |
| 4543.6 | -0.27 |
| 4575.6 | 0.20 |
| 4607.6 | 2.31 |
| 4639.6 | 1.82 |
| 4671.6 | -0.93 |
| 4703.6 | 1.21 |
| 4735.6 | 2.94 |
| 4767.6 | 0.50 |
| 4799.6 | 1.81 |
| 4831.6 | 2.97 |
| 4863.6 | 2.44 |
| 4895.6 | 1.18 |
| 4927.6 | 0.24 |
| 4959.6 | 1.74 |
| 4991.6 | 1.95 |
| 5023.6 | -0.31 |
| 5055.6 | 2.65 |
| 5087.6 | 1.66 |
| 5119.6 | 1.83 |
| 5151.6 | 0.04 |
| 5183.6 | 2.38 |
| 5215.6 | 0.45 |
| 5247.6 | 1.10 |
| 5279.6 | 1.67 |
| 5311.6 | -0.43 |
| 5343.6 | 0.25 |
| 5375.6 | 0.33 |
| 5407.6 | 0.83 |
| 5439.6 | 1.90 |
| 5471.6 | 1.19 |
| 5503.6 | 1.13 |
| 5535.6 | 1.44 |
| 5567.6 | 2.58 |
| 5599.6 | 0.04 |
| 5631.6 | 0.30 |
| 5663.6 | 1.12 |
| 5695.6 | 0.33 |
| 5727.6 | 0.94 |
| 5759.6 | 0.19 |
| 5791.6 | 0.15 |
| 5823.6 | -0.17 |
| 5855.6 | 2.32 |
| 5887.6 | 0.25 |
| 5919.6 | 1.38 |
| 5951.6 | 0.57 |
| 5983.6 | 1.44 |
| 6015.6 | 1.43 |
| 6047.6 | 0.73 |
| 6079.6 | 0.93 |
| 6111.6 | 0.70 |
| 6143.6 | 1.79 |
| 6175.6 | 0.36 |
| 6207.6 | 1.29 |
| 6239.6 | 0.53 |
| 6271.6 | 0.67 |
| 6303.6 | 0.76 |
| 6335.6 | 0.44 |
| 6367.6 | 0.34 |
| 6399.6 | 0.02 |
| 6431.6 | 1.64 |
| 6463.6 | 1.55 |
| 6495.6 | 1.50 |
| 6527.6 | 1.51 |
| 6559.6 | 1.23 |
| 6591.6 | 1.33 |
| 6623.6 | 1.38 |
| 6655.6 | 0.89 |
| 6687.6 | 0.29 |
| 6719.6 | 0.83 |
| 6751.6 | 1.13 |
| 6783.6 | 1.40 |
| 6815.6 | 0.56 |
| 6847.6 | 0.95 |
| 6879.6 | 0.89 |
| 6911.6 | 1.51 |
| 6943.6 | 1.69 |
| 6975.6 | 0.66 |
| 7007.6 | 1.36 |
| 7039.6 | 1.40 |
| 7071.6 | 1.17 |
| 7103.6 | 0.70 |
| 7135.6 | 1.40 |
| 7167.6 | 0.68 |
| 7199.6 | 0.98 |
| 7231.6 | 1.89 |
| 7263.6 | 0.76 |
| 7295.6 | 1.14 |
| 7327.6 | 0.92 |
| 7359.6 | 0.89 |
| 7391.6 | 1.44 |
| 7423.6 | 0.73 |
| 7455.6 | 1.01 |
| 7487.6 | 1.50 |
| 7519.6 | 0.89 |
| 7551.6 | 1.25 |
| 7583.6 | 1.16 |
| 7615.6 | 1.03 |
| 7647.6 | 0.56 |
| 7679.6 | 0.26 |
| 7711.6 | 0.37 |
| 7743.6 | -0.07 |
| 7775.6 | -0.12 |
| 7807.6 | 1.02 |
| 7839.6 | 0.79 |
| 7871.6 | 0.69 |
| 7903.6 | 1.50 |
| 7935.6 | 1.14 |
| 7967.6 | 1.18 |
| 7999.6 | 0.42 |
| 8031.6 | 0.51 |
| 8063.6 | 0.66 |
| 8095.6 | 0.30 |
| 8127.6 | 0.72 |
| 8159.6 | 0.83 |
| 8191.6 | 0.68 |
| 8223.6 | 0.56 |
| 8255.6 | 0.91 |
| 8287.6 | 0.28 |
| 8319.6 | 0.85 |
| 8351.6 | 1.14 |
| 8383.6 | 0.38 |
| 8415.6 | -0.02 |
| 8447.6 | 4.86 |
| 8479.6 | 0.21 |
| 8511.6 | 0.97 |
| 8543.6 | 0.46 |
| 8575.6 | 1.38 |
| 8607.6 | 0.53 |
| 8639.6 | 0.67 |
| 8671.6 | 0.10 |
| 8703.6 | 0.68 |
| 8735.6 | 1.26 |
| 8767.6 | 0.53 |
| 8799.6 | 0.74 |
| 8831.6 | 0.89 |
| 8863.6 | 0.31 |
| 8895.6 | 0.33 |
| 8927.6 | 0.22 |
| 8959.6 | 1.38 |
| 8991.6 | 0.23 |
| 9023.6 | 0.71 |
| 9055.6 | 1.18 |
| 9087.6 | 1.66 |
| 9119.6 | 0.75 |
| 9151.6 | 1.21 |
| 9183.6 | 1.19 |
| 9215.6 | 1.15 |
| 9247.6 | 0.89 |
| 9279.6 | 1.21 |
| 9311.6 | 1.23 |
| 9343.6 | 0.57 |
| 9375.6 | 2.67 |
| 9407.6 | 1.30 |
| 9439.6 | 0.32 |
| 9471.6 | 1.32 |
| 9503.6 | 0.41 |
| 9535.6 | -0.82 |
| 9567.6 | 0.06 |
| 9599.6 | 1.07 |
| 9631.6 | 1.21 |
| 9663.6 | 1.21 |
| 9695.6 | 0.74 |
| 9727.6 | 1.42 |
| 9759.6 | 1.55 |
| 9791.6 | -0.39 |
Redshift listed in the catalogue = 1.266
